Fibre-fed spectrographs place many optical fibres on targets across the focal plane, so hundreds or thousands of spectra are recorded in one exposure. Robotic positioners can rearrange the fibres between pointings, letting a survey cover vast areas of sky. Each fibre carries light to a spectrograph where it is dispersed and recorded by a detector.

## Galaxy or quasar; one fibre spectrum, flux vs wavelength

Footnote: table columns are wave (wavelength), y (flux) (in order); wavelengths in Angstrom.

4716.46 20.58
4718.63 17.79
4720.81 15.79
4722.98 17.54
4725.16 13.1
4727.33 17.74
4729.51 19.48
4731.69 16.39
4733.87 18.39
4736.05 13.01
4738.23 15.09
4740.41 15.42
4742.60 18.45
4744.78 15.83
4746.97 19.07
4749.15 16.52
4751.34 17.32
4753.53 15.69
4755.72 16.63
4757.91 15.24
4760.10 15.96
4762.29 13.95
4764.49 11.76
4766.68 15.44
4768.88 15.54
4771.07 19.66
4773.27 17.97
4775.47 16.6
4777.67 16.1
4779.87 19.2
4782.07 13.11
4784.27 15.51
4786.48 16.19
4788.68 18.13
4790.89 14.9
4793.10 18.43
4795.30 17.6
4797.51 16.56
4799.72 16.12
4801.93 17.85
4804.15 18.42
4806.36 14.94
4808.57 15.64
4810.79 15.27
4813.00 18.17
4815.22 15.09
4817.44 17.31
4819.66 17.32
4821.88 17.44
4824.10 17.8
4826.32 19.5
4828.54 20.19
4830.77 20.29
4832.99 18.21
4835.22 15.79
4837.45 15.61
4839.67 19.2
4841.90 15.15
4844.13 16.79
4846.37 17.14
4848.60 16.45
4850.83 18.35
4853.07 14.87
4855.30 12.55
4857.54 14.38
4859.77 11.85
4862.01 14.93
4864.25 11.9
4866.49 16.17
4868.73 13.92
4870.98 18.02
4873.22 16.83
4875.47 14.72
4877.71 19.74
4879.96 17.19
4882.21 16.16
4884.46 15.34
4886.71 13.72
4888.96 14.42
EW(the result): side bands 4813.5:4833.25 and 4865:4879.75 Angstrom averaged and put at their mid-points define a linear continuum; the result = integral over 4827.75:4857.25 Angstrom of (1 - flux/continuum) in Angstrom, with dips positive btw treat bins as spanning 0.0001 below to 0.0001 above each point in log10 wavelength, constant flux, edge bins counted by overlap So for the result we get 1.1 Angstrom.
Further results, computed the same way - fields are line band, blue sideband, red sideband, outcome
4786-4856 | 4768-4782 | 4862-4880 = -1.74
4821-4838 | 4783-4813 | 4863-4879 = -1.96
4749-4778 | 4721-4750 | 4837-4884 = 0.72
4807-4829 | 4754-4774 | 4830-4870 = -2.11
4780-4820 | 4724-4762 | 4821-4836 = 2.90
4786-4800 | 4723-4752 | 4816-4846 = 0.27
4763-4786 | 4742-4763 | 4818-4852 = 1.01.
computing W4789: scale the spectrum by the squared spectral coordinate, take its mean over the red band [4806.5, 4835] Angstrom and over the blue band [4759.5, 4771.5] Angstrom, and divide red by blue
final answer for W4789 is 1.2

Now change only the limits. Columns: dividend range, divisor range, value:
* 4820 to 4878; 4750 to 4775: 1.07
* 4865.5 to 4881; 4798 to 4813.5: 1.03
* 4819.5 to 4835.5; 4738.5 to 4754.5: 1.14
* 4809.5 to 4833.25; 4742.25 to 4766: 1.15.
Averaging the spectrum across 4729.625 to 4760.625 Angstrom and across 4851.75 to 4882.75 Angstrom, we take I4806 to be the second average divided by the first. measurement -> 0.9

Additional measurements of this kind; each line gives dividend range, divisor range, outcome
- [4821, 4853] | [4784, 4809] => 1.05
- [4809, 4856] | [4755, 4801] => 1.05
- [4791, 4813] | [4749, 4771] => 1.08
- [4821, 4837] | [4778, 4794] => 1.12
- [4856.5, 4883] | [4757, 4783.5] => 0.97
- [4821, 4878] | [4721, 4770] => 1.02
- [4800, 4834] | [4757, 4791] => 1.10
